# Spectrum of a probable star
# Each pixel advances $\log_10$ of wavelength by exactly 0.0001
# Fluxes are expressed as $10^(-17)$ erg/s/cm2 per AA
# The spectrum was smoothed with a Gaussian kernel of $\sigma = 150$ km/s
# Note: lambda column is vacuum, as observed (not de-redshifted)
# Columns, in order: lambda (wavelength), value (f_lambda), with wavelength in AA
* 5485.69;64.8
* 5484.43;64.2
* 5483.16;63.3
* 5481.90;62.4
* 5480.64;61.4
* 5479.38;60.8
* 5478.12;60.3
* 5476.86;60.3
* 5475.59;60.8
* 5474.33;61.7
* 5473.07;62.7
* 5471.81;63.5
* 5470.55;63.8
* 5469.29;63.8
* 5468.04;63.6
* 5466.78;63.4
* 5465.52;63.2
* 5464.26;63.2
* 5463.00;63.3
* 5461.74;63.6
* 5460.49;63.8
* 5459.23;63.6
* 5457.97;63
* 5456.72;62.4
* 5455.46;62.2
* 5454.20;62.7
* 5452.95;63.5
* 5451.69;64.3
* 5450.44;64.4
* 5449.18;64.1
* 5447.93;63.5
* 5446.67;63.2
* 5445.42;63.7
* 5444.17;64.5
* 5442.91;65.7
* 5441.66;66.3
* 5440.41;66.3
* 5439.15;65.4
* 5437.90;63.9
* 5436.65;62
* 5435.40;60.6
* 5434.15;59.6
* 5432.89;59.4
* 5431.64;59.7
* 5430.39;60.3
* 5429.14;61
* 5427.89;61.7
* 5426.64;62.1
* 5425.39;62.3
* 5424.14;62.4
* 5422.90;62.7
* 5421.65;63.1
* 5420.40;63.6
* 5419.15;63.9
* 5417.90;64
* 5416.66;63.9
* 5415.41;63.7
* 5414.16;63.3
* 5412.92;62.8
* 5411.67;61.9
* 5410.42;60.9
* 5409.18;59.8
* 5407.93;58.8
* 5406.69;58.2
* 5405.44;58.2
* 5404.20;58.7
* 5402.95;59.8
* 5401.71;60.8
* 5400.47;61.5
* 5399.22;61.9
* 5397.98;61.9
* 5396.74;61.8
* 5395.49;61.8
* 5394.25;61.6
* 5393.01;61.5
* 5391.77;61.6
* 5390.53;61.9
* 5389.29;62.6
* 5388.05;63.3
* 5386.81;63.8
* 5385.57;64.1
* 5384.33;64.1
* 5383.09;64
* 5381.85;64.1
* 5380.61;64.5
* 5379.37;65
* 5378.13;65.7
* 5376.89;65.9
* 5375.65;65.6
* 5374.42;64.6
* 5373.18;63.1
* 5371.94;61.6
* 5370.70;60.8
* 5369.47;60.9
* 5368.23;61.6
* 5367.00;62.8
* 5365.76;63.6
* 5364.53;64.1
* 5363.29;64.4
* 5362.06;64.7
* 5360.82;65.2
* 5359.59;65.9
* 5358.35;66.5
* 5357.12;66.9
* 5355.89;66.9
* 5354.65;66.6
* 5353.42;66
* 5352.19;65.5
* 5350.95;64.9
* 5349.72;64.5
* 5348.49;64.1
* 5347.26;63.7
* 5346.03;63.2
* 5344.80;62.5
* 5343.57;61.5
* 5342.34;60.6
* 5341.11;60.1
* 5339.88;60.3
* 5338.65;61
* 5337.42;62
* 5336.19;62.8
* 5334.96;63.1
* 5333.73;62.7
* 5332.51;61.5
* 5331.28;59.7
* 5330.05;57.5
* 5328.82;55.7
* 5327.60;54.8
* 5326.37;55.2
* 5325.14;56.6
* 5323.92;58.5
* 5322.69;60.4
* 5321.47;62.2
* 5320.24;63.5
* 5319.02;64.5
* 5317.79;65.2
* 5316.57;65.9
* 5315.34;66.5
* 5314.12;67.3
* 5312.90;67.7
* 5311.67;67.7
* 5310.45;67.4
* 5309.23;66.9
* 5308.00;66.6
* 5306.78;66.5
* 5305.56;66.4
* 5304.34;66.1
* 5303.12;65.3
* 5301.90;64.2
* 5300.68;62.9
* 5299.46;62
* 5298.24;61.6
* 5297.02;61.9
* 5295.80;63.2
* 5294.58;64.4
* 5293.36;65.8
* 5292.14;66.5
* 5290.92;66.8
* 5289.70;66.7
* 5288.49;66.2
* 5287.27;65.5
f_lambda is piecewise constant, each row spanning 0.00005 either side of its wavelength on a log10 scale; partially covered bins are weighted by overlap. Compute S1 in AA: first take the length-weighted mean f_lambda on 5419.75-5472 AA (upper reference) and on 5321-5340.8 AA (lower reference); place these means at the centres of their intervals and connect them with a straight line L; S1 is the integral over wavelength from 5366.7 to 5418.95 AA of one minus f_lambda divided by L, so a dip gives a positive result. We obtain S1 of -0.76 AA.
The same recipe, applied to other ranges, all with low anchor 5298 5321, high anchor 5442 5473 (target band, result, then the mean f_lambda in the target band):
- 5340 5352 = 0.4 AA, 62.8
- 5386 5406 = 0.9 AA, 61.5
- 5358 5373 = 0.3 AA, 63.4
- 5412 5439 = 0.7 AA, 62.3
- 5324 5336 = 1.2 AA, 58.7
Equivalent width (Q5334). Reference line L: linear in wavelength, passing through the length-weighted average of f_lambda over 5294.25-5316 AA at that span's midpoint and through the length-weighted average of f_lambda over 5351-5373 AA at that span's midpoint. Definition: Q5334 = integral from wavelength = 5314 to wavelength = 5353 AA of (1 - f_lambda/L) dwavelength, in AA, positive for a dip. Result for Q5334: 1.8 AA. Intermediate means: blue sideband 65.3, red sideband 64.3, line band 61.7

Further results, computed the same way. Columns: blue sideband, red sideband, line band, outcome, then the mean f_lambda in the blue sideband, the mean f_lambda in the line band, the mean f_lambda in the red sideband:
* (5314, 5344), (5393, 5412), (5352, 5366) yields -1.09 AA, 61.1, 65.6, 60.5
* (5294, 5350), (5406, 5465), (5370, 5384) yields -0.29 AA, 62.8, 64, 62.7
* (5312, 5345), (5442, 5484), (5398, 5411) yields 0.50 AA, 61.5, 60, 63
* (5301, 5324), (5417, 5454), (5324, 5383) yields 1.64 AA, 65.3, 62.8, 63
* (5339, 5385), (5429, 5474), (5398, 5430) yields 0.93 AA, 63.9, 61.6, 63.2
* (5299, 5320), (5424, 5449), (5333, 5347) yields 0.70 AA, 65.8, 61.9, 62.7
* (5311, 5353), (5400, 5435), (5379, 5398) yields -0.42 AA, 62.2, 63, 61.4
